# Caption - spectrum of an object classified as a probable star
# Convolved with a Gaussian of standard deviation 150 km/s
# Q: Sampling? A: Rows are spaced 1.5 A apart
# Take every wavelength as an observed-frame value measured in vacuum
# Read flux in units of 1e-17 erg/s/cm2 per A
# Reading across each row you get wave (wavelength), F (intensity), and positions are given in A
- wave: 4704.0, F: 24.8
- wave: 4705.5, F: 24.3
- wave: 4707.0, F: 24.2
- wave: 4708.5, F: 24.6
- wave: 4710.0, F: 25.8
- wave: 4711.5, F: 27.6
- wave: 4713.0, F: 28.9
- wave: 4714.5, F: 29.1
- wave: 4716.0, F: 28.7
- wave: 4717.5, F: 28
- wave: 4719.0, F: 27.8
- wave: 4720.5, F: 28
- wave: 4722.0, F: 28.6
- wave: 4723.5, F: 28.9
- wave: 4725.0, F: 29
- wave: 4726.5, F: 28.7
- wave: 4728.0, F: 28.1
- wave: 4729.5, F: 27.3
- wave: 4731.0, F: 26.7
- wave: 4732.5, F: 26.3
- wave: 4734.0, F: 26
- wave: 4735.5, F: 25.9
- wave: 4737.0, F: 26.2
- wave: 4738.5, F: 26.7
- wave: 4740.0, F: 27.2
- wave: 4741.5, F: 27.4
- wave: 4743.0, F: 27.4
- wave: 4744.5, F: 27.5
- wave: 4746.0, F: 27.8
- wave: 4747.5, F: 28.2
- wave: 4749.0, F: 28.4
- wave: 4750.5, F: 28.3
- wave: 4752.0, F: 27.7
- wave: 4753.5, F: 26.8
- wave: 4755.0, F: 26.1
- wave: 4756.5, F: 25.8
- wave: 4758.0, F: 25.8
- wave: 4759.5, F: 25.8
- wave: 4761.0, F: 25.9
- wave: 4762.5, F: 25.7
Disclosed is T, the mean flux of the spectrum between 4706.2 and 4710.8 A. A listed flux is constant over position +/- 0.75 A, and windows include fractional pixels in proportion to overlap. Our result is 24.9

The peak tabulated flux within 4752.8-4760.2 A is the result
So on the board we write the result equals 26.8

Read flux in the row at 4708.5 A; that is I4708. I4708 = 24.6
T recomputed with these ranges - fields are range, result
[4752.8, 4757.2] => 26.2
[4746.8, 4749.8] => 28.3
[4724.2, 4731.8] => 28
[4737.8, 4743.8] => 27.2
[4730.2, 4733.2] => 26.5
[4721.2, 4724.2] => 28.7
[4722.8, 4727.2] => 28.9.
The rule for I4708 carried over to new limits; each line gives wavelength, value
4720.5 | 28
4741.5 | 27.4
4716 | 28.7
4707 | 24.2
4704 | 24.8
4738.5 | 26.7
